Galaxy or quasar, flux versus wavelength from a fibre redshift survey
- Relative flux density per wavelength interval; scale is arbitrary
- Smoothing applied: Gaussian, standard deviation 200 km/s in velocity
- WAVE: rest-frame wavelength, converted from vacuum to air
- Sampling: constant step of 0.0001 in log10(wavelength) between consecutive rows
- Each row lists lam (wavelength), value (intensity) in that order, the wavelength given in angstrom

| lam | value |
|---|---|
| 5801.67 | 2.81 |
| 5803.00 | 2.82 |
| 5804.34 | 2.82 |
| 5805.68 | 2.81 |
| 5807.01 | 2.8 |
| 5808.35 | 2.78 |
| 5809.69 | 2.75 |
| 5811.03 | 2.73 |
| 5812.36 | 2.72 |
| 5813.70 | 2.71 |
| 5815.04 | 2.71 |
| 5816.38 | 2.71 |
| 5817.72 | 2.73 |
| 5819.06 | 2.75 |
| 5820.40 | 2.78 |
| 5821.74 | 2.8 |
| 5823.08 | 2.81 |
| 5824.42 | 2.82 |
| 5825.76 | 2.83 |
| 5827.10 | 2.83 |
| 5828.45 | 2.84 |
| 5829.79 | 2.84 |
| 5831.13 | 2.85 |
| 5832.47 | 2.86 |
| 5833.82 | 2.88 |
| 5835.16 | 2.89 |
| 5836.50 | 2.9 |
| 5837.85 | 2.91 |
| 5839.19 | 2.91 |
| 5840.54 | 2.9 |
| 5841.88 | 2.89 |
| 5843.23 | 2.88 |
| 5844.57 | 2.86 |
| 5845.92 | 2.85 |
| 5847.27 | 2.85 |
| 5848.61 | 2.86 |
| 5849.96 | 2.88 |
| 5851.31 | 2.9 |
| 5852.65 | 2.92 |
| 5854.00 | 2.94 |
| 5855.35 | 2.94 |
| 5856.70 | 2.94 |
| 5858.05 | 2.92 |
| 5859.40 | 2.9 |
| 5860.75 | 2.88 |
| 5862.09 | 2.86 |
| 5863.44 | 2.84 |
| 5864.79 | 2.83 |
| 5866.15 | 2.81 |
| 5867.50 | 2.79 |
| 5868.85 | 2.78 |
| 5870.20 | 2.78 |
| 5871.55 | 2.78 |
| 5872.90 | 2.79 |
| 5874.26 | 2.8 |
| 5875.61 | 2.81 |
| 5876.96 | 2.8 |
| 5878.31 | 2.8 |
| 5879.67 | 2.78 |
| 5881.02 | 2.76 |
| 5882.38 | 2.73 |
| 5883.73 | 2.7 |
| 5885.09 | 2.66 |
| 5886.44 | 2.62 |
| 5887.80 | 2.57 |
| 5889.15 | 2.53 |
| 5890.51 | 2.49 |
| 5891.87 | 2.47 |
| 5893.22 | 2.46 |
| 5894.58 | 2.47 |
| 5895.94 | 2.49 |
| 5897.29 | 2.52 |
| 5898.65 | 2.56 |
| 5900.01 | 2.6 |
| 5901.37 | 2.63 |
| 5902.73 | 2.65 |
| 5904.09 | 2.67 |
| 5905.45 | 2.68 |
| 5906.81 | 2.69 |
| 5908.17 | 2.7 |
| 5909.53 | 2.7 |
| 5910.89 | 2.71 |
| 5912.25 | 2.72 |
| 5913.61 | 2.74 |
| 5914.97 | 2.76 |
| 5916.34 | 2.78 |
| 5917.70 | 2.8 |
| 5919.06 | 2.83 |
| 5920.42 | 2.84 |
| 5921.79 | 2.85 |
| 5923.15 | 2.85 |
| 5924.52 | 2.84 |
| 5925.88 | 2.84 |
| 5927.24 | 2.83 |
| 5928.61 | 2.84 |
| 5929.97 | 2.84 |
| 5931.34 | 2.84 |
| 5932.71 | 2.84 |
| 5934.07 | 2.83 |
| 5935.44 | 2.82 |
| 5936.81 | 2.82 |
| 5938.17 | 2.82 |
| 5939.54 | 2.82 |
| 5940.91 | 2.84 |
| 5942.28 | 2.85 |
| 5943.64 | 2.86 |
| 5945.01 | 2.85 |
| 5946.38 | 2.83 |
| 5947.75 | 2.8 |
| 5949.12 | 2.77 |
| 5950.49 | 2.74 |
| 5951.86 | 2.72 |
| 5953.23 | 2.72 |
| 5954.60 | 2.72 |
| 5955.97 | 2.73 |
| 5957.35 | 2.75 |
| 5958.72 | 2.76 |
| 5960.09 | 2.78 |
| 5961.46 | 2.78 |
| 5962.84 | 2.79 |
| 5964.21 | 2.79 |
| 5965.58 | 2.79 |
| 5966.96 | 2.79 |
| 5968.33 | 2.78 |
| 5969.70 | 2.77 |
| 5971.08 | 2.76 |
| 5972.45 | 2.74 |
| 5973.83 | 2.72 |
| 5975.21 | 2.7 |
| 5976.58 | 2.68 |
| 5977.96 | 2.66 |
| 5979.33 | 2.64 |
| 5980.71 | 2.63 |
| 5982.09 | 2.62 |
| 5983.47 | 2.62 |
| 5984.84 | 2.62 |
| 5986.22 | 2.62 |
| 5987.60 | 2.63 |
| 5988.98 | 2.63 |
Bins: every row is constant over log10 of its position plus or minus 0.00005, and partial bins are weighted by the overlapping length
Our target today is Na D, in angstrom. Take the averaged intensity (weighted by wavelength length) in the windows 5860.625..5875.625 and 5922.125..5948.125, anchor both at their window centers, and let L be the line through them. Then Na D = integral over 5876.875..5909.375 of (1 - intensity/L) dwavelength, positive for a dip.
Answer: 2.3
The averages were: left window 2.81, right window 2.84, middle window 2.62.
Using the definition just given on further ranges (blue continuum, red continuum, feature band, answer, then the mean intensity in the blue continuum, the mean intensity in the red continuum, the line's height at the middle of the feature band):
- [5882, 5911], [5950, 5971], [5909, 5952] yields -2.0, 2.6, 2.76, 2.69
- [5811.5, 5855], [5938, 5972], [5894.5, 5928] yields 1.1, 2.84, 2.78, 2.8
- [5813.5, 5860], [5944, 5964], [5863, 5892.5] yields 1.0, 2.85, 2.77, 2.82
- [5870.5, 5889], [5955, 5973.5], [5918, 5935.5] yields -0.5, 2.73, 2.77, 2.75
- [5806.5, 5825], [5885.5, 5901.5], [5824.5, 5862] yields -2.9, 2.76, 2.53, 2.68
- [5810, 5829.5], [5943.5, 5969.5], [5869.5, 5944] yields 1.2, 2.77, 2.77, 2.77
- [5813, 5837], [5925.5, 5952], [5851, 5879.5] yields -0.3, 2.81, 2.82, 2.81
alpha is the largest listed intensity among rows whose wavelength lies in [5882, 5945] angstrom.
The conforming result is 2.86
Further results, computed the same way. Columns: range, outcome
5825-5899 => 2.94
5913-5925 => 2.85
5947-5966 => 2.8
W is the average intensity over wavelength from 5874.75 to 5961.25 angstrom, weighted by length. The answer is 2.73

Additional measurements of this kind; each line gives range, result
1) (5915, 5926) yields 2.82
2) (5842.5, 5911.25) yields 2.74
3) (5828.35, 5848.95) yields 2.88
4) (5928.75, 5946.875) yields 2.84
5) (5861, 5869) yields 2.83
